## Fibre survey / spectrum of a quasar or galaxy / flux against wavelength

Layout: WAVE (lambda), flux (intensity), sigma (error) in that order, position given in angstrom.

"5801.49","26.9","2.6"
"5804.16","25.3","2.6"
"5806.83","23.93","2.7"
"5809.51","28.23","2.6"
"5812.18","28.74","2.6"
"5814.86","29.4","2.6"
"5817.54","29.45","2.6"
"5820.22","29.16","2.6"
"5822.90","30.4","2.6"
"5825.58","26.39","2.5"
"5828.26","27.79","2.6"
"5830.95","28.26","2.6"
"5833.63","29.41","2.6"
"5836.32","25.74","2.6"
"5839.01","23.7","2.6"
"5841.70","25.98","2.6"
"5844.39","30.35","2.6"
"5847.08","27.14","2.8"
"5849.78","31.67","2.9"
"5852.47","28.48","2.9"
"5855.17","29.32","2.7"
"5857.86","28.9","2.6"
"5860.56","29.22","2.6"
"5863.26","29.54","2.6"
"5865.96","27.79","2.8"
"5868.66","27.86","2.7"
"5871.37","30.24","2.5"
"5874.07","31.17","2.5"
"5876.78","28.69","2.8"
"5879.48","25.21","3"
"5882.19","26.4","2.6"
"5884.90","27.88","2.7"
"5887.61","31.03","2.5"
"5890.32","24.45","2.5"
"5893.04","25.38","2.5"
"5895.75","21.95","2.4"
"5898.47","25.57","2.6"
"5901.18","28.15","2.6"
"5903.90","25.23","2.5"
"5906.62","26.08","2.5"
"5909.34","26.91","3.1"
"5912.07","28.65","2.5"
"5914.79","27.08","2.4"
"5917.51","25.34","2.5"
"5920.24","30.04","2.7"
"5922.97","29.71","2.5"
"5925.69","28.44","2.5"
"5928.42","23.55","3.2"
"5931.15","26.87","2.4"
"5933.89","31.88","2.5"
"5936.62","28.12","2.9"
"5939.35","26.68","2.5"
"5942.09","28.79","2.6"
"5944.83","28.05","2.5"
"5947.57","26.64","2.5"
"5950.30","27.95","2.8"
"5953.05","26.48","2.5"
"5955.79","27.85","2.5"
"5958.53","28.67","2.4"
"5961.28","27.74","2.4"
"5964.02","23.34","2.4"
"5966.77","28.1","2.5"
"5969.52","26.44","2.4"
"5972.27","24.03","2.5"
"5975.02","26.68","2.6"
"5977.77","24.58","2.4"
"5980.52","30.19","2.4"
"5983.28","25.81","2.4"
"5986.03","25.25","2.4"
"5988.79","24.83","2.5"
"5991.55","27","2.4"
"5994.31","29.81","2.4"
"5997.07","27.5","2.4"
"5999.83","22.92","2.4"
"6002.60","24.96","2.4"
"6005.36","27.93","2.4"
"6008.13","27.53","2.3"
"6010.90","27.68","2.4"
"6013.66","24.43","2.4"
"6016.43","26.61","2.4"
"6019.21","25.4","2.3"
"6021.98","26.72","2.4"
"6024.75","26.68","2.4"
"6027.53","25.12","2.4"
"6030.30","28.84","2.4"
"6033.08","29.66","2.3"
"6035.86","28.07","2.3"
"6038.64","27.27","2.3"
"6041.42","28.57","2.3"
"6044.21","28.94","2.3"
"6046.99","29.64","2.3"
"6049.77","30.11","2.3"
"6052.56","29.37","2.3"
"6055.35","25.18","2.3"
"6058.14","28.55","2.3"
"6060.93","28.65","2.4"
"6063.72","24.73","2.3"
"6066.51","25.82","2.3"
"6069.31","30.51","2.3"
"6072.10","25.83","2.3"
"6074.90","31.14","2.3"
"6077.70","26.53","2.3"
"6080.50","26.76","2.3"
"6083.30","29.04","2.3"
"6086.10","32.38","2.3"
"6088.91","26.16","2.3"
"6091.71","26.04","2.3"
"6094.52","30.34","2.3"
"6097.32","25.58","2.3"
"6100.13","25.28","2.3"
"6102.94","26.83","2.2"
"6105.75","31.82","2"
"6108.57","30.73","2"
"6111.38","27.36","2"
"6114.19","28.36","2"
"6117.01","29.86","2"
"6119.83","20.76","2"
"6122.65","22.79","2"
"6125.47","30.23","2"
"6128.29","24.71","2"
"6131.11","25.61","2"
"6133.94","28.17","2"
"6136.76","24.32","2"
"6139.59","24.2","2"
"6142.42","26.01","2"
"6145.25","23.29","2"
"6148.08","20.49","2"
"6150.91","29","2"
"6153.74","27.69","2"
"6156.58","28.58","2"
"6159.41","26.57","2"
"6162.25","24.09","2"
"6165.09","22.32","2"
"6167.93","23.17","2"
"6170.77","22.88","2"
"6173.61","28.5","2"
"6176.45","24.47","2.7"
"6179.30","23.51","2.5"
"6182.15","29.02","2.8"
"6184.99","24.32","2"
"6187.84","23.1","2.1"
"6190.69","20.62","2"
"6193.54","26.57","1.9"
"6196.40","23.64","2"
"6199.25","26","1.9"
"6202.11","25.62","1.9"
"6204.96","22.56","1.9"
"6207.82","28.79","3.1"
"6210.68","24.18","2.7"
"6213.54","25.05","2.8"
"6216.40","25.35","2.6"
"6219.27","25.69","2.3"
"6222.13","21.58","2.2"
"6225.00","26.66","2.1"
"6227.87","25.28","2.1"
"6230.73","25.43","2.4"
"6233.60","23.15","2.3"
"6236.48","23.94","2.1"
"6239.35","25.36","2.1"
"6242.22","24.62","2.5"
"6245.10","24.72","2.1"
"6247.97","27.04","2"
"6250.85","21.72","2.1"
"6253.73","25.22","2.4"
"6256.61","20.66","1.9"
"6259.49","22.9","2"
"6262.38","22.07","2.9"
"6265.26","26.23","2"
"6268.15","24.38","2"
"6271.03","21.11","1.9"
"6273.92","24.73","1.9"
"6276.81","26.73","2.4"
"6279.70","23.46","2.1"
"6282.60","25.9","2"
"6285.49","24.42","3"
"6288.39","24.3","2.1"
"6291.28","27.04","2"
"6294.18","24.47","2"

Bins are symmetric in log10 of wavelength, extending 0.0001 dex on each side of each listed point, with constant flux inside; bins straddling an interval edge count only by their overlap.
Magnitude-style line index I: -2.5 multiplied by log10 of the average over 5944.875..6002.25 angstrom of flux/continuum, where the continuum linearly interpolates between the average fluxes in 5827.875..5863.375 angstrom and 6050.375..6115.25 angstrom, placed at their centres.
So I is 0.059 mag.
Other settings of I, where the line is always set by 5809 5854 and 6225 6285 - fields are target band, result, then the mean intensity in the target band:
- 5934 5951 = -0.031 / 28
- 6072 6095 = -0.096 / 28.3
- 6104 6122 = -0.092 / 27.9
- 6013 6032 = 0.004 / 26.4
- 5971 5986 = 0.028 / 26.2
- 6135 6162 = -0.011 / 25.5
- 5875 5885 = 0.027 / 27.1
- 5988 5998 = -0.027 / 27.4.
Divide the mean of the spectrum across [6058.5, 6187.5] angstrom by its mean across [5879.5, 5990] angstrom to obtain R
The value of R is 0.99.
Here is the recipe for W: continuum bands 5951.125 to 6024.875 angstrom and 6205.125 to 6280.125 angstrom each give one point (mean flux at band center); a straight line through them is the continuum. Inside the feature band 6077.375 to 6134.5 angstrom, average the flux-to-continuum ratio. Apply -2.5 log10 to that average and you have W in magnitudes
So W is -0.08 mag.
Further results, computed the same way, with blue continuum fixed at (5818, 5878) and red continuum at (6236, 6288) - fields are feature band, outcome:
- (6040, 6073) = -0.07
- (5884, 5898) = 0.08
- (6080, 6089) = -0.12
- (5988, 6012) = 0.01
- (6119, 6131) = 0.03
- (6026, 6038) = -0.05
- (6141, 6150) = 0.08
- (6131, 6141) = 0.00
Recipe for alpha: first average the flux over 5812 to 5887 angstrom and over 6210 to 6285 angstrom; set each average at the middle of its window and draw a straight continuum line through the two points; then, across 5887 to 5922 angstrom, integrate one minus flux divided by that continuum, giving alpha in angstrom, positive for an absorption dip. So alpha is 1.6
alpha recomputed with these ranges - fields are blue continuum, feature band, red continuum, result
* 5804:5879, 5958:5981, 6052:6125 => 1.2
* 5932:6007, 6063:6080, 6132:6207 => -1.0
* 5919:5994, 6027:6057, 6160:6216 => -2.4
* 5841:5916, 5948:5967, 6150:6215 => 0.0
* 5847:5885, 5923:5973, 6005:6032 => 0.6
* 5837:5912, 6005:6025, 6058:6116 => 0.9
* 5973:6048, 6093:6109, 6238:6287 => -1.4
